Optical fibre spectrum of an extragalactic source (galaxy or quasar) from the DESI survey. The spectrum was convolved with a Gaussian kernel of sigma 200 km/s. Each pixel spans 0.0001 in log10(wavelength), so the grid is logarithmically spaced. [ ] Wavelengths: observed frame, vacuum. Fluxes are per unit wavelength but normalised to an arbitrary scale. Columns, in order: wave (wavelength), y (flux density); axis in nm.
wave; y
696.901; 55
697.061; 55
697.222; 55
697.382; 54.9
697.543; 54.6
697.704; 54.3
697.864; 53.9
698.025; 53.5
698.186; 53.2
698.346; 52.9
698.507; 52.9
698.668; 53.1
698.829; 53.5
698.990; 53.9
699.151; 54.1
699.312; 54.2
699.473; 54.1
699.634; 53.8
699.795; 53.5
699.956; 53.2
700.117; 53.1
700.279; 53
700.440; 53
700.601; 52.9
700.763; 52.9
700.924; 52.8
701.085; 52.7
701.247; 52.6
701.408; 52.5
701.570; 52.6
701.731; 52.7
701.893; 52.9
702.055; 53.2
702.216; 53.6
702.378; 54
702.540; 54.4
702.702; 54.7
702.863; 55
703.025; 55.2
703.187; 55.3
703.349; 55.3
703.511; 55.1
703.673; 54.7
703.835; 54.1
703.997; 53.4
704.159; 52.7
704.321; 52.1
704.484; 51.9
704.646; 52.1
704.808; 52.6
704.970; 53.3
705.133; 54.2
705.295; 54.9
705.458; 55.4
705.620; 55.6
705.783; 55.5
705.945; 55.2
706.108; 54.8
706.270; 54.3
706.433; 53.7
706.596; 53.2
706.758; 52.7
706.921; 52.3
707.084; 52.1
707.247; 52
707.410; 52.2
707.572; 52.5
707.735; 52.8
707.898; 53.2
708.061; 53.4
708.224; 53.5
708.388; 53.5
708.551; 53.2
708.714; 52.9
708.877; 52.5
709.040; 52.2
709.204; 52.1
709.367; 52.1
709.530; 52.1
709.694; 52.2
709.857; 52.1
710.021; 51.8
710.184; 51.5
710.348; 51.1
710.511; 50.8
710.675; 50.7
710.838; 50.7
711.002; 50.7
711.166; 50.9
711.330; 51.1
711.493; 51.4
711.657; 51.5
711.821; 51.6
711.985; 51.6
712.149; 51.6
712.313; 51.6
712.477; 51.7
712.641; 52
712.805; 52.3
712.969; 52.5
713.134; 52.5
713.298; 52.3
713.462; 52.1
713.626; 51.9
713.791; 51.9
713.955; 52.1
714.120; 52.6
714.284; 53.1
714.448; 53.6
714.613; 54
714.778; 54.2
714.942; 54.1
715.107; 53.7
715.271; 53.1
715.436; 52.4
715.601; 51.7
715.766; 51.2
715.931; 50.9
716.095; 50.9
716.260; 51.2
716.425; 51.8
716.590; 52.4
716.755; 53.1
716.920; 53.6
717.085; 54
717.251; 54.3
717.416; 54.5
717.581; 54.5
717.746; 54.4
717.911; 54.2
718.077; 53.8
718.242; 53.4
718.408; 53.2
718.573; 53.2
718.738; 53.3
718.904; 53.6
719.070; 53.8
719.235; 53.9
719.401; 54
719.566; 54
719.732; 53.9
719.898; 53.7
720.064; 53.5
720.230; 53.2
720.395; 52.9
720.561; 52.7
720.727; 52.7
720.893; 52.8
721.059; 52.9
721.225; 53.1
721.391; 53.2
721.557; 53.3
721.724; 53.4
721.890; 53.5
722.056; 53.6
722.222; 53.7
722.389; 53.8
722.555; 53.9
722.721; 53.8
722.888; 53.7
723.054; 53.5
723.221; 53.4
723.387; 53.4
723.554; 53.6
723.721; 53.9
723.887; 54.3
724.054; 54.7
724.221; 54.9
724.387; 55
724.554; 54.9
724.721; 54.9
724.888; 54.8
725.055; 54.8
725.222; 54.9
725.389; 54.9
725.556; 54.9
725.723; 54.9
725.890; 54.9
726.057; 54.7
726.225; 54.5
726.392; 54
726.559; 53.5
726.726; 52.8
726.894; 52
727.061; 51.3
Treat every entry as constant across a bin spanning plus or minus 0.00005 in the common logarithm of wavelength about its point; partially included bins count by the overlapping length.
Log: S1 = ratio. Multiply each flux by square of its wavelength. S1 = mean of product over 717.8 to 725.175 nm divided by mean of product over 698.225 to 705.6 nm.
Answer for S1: 1.1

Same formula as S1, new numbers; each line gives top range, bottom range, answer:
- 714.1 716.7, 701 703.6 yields 1.01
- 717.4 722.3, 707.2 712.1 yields 1.06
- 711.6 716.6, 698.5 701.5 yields 1.02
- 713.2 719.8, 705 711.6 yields 1.03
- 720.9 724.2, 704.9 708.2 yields 1.04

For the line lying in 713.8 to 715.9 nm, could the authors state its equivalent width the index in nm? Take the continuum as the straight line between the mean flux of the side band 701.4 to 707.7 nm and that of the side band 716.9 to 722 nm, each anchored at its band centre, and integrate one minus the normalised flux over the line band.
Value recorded 0.028 nm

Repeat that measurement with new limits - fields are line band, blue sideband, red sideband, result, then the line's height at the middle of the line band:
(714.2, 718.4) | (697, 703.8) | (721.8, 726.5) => 0.08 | 54.1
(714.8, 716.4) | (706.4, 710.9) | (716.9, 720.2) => 0.04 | 53.4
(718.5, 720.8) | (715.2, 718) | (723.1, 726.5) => 0.00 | 53.4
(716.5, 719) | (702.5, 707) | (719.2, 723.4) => -0.01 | 53.6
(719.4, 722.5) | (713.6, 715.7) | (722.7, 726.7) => 0.03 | 53.8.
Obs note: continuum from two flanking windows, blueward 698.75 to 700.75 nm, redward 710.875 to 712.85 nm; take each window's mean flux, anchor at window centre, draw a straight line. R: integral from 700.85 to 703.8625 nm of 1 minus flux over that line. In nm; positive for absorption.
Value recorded -0.05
